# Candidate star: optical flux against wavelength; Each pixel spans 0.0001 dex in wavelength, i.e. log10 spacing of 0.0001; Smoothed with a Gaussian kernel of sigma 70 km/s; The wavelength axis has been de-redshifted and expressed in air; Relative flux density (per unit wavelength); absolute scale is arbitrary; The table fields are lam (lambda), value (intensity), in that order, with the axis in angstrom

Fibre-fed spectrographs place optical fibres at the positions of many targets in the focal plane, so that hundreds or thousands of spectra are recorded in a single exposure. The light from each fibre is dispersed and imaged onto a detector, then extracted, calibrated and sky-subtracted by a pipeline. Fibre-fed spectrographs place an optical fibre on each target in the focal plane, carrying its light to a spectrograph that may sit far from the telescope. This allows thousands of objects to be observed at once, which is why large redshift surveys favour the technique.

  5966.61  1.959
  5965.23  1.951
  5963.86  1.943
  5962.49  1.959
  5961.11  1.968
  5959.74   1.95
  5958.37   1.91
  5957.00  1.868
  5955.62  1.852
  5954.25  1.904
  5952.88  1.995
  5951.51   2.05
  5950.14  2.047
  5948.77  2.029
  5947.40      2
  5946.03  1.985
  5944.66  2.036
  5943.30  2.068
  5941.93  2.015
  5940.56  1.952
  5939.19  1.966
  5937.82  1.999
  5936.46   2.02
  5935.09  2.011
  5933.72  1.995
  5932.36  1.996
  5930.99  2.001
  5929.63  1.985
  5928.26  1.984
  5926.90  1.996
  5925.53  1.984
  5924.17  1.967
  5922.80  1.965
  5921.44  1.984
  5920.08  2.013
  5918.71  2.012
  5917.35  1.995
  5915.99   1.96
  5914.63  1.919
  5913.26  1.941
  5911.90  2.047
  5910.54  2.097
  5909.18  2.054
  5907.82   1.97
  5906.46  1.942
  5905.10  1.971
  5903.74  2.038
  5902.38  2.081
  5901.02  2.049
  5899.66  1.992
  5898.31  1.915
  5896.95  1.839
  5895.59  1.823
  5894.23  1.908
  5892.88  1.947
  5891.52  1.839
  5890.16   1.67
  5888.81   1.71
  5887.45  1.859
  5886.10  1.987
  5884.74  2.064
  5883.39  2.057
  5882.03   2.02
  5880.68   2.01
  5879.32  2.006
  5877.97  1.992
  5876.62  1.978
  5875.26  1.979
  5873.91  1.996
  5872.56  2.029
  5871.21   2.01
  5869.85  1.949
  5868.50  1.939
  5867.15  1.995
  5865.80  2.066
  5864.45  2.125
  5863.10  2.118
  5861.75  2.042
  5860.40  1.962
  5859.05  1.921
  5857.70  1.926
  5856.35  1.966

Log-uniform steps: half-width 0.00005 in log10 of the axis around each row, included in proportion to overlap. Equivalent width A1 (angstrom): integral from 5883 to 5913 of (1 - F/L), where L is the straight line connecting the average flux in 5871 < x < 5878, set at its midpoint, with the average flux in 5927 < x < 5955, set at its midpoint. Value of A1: 0.8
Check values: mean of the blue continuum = 2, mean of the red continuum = 2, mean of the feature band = 1.95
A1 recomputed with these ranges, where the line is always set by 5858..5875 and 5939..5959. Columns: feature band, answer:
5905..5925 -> 0.0 angstrom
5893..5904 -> 0.3 angstrom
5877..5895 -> 0.7 angstrom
